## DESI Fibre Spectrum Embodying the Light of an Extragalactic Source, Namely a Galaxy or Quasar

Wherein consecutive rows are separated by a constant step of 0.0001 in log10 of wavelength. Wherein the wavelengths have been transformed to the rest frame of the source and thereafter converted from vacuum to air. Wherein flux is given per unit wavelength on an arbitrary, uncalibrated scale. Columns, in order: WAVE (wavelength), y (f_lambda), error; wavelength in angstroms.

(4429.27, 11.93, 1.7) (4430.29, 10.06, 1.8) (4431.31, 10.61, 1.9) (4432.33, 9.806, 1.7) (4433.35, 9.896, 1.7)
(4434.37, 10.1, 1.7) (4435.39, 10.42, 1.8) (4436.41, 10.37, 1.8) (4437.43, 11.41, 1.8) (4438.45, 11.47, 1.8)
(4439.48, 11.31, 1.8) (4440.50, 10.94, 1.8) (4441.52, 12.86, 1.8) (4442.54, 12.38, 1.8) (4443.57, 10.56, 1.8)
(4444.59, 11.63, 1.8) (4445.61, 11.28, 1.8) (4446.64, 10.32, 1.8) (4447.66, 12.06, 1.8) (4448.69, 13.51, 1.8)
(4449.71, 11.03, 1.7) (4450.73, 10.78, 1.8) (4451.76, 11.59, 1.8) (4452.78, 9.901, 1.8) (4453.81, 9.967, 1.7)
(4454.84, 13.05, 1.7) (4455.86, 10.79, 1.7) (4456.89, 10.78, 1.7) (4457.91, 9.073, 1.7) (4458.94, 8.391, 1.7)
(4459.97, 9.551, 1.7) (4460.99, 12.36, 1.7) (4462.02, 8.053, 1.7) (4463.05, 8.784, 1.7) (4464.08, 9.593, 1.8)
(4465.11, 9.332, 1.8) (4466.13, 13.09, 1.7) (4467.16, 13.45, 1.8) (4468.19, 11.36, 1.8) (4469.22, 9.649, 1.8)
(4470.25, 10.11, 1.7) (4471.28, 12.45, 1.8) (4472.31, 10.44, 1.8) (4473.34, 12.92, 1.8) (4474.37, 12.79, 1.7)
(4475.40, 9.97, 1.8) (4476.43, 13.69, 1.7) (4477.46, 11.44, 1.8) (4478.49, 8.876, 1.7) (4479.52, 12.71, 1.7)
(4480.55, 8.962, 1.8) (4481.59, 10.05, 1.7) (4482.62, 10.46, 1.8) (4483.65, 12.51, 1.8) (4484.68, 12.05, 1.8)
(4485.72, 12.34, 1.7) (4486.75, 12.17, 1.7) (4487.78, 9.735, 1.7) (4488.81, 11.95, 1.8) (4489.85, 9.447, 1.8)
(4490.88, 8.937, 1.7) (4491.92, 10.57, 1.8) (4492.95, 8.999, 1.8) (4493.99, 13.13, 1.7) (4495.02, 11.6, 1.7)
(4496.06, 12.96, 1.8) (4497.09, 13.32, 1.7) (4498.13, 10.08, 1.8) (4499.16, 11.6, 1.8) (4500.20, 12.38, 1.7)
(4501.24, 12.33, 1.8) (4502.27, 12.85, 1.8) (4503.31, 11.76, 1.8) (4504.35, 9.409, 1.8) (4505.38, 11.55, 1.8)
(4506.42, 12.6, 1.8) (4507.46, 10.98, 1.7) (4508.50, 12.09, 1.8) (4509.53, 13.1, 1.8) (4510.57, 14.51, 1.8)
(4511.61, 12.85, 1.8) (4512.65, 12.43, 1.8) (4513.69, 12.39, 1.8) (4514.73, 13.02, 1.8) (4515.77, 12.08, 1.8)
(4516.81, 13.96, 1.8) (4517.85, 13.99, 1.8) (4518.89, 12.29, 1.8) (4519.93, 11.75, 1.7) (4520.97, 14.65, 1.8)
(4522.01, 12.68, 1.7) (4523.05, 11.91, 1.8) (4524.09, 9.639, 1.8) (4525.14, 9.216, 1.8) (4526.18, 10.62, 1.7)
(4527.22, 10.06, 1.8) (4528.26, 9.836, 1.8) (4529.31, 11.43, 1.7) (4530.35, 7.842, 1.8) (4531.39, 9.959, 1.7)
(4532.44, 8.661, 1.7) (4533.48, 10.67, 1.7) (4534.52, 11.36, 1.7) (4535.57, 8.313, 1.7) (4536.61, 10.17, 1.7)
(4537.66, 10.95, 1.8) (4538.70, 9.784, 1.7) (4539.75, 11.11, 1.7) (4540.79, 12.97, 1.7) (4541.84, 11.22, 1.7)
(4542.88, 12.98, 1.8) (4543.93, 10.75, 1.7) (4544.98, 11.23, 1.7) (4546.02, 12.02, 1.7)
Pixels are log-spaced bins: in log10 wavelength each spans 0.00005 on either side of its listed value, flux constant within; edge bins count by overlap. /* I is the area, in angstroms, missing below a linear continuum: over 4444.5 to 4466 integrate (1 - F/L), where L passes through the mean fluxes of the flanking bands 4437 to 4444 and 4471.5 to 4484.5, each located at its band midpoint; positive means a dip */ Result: 1.6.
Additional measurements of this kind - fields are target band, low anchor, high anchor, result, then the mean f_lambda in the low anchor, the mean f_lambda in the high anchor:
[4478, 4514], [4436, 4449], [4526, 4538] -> -3.27 angstroms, 11.5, 9.96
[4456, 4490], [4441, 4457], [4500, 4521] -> 2.75 angstroms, 11.4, 12.5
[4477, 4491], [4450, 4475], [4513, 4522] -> 0.90 angstroms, 10.8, 13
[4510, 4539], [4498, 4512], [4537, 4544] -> 0.95 angstroms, 12.1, 11.4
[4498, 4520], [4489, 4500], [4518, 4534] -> -2.69 angstroms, 11.1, 10.8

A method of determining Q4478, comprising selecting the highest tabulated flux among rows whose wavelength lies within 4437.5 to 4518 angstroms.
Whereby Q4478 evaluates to 14.51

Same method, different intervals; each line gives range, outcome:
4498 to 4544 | 14.65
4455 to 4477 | 13.69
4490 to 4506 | 13.32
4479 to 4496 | 13.13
